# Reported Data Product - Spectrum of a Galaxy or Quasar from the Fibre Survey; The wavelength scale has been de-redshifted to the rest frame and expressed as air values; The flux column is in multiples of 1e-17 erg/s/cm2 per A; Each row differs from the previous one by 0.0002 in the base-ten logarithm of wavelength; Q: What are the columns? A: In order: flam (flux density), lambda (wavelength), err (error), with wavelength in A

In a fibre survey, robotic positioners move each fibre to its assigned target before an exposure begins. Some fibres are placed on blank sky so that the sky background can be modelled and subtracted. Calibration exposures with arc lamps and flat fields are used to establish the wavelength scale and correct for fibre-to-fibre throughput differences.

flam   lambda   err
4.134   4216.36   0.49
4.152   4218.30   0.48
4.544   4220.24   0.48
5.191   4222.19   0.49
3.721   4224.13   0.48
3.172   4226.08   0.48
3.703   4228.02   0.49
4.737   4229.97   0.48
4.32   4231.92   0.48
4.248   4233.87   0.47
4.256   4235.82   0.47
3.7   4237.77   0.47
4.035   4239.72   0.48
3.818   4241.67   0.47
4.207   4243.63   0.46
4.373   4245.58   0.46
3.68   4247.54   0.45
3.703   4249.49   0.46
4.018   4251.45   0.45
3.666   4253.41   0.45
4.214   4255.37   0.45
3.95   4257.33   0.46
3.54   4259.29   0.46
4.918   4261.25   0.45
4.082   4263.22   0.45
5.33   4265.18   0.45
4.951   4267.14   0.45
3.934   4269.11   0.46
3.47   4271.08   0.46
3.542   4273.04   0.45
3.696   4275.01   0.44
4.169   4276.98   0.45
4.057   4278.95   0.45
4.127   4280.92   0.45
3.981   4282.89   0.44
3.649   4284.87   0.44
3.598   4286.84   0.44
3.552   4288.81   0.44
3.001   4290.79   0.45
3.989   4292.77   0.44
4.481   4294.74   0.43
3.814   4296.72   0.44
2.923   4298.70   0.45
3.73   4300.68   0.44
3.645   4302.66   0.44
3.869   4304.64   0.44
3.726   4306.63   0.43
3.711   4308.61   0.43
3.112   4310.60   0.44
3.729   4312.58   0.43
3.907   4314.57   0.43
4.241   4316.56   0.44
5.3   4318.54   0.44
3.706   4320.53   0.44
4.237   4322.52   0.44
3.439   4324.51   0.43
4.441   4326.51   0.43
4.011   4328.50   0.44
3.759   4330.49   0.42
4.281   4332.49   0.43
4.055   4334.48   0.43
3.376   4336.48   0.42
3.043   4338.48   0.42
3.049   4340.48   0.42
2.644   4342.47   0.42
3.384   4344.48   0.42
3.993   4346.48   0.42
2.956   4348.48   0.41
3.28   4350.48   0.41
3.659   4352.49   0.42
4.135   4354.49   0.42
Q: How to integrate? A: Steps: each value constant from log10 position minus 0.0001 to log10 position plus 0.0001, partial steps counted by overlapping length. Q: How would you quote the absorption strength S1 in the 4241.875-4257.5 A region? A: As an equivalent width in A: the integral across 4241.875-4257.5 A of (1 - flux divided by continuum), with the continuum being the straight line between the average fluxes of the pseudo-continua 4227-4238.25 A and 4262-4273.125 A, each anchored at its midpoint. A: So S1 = 1.0 A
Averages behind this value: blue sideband 4.18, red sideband 4.29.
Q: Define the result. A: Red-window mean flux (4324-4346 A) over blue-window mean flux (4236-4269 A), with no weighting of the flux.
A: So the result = 0.87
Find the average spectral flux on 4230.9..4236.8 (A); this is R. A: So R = 4.28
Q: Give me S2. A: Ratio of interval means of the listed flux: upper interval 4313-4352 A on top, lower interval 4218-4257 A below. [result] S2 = 0.9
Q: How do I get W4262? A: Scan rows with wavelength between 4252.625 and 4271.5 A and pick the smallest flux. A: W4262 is 3.47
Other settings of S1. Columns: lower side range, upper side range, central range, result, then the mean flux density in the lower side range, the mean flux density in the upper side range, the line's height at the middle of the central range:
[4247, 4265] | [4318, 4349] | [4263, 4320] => -0.14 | 4.04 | 3.72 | 3.89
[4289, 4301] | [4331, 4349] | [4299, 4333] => -3.45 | 3.64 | 3.44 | 3.55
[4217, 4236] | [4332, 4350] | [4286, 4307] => 0.23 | 4.2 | 3.39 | 3.71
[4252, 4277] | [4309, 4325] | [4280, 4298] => 1.15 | 4.11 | 3.97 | 4.04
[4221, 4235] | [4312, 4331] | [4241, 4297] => 1.98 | 4.16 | 4.09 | 4.13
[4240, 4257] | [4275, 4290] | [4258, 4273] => -1.36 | 3.96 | 3.85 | 3.91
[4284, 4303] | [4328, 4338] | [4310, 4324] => -1.03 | 3.64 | 3.85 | 3.76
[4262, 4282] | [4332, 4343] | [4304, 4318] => -0.40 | 4.14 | 3.4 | 3.7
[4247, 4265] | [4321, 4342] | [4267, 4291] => 0.85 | 4.04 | 3.74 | 3.95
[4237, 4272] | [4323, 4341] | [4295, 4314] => 1.20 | 4.09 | 3.75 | 3.87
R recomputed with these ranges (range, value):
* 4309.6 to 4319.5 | 4.05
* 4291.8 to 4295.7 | 4.24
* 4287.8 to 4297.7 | 3.77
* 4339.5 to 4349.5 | 3.21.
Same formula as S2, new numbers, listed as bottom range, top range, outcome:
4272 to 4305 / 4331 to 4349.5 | 0.91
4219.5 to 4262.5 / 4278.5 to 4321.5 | 0.93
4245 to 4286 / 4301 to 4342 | 0.94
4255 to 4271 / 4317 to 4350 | 0.86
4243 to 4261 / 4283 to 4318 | 0.94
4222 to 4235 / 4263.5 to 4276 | 1.01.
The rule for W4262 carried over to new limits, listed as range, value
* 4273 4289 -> 3.542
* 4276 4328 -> 2.923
